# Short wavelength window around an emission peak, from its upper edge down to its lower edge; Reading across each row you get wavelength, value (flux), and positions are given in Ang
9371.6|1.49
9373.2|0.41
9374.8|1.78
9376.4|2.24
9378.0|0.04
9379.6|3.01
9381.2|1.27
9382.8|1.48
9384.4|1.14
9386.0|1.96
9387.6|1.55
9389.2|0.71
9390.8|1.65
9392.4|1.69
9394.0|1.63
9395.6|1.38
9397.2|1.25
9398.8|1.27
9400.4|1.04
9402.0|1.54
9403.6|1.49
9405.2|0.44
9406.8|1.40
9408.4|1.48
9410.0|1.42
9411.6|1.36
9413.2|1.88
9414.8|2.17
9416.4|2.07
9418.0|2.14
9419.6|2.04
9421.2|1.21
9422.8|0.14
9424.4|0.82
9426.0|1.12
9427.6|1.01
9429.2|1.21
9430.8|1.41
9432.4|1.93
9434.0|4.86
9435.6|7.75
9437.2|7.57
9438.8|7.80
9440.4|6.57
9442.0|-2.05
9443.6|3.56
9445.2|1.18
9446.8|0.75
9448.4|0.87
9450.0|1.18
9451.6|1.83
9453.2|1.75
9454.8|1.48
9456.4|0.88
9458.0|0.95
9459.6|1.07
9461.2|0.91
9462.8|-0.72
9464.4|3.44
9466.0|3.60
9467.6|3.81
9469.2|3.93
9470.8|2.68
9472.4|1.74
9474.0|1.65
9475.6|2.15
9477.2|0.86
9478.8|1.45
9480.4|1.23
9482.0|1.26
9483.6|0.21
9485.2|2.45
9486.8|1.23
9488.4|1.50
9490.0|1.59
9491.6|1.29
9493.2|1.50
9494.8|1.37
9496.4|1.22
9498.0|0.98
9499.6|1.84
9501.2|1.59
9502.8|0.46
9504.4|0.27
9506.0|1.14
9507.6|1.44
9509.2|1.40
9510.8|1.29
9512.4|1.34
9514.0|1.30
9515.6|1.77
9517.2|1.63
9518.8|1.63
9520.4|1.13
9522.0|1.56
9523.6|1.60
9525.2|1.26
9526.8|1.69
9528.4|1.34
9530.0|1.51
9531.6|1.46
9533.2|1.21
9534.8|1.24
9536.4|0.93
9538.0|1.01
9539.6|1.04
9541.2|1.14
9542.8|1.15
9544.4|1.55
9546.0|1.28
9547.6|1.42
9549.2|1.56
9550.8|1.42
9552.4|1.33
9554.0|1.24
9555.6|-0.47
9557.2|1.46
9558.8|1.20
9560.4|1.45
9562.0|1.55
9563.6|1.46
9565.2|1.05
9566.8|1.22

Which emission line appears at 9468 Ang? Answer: [N II] 6583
